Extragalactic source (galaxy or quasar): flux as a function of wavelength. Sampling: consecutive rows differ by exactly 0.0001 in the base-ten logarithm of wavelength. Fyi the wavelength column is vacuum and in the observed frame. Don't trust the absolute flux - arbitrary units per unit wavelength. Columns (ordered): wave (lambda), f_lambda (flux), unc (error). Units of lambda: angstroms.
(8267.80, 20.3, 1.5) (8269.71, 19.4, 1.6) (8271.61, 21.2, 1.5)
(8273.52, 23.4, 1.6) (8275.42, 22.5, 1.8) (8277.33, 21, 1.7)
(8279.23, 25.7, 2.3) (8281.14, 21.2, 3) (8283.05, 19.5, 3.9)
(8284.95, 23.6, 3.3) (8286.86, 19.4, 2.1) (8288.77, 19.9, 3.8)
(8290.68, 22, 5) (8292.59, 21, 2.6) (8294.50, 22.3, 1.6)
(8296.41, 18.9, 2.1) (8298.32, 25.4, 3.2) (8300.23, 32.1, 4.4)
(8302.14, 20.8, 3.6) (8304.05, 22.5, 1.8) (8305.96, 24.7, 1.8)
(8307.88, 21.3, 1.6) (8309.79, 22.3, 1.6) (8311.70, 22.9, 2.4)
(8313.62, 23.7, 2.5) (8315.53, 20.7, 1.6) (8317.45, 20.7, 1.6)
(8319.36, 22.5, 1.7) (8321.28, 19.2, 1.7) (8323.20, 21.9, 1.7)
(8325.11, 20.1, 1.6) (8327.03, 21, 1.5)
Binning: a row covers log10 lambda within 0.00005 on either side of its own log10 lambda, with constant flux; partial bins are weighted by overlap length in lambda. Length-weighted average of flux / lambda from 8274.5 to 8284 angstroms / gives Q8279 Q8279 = 22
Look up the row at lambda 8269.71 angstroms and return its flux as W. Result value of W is 19.4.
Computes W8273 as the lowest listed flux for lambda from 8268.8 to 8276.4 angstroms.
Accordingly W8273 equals 19.4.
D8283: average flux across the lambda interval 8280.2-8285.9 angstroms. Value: 21.4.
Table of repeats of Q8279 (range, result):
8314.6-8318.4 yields 20.7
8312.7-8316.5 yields 22.2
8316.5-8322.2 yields 20.8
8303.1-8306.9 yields 23.6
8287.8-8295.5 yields 21.3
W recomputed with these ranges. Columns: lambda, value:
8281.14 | 21.2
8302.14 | 20.8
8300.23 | 32.1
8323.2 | 21.9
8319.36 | 22.5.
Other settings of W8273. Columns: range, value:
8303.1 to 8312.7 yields 21.3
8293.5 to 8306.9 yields 18.9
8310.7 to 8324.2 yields 19.2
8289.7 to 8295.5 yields 21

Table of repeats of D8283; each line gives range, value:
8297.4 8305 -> 25.2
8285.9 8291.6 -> 20.4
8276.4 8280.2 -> 23.4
